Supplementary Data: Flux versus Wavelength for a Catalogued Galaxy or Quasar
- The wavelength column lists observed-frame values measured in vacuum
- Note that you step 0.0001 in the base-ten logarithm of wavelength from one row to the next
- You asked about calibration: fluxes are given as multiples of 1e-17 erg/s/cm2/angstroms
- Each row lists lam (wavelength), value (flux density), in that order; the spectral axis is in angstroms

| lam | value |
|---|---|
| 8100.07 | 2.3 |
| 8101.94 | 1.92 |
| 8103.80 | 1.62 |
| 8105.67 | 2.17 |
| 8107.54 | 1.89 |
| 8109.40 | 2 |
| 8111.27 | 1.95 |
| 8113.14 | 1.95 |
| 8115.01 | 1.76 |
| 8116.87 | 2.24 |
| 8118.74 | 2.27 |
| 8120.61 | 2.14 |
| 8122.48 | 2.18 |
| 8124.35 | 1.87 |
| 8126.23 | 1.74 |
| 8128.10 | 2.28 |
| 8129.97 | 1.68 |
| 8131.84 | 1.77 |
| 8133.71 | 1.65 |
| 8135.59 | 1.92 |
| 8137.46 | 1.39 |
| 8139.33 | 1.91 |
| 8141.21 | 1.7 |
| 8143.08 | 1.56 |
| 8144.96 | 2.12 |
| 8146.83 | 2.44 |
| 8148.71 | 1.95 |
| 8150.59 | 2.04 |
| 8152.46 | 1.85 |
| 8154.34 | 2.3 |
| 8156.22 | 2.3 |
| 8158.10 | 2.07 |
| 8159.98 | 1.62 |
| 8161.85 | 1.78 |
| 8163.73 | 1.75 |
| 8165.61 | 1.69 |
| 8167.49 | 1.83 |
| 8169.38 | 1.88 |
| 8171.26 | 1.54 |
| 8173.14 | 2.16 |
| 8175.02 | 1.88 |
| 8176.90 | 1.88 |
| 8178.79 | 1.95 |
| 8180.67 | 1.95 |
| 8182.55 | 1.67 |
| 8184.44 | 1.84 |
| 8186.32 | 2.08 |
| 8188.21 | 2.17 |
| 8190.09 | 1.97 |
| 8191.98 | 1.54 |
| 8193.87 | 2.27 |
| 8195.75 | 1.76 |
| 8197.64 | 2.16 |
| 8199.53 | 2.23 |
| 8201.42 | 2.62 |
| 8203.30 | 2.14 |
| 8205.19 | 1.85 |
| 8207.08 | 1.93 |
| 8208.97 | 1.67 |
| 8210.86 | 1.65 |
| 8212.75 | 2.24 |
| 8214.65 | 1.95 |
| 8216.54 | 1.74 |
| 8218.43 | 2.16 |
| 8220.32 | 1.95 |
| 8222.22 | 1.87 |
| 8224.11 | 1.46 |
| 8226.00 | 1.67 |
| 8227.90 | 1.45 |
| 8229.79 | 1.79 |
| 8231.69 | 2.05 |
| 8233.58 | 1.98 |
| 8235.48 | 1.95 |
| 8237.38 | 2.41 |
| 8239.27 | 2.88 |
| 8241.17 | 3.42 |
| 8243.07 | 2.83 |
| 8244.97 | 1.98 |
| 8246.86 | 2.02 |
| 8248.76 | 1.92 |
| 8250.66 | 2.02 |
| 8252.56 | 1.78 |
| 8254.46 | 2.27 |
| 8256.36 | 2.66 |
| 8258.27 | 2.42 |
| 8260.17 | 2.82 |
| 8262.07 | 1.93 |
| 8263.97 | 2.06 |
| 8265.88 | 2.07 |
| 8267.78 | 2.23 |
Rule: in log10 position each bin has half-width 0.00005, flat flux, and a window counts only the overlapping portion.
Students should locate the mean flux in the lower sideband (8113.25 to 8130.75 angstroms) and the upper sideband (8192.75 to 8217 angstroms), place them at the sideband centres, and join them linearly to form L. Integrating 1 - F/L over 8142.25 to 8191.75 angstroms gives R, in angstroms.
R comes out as 2.2 angstroms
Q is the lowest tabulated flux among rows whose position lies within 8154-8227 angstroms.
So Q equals 1.46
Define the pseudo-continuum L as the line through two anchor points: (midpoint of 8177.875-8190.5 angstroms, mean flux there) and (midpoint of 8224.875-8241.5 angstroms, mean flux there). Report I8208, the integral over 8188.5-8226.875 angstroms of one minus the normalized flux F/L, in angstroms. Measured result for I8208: 1.6 angstroms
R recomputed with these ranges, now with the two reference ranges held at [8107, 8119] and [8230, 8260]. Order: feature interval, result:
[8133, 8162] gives 2.3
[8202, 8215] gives 1.7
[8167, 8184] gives 2.3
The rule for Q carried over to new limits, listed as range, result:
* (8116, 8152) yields 1.39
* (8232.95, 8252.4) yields 1.92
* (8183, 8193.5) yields 1.54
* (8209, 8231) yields 1.45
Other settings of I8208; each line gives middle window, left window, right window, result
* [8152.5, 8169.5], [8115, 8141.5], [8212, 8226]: -0.08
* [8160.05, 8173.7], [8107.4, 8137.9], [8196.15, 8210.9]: 1.45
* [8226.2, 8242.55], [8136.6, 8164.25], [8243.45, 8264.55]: -0.67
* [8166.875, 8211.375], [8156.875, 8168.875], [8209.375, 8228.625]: -3.38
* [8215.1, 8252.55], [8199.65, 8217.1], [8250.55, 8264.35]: 1.16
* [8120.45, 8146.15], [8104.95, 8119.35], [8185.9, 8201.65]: 2.34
